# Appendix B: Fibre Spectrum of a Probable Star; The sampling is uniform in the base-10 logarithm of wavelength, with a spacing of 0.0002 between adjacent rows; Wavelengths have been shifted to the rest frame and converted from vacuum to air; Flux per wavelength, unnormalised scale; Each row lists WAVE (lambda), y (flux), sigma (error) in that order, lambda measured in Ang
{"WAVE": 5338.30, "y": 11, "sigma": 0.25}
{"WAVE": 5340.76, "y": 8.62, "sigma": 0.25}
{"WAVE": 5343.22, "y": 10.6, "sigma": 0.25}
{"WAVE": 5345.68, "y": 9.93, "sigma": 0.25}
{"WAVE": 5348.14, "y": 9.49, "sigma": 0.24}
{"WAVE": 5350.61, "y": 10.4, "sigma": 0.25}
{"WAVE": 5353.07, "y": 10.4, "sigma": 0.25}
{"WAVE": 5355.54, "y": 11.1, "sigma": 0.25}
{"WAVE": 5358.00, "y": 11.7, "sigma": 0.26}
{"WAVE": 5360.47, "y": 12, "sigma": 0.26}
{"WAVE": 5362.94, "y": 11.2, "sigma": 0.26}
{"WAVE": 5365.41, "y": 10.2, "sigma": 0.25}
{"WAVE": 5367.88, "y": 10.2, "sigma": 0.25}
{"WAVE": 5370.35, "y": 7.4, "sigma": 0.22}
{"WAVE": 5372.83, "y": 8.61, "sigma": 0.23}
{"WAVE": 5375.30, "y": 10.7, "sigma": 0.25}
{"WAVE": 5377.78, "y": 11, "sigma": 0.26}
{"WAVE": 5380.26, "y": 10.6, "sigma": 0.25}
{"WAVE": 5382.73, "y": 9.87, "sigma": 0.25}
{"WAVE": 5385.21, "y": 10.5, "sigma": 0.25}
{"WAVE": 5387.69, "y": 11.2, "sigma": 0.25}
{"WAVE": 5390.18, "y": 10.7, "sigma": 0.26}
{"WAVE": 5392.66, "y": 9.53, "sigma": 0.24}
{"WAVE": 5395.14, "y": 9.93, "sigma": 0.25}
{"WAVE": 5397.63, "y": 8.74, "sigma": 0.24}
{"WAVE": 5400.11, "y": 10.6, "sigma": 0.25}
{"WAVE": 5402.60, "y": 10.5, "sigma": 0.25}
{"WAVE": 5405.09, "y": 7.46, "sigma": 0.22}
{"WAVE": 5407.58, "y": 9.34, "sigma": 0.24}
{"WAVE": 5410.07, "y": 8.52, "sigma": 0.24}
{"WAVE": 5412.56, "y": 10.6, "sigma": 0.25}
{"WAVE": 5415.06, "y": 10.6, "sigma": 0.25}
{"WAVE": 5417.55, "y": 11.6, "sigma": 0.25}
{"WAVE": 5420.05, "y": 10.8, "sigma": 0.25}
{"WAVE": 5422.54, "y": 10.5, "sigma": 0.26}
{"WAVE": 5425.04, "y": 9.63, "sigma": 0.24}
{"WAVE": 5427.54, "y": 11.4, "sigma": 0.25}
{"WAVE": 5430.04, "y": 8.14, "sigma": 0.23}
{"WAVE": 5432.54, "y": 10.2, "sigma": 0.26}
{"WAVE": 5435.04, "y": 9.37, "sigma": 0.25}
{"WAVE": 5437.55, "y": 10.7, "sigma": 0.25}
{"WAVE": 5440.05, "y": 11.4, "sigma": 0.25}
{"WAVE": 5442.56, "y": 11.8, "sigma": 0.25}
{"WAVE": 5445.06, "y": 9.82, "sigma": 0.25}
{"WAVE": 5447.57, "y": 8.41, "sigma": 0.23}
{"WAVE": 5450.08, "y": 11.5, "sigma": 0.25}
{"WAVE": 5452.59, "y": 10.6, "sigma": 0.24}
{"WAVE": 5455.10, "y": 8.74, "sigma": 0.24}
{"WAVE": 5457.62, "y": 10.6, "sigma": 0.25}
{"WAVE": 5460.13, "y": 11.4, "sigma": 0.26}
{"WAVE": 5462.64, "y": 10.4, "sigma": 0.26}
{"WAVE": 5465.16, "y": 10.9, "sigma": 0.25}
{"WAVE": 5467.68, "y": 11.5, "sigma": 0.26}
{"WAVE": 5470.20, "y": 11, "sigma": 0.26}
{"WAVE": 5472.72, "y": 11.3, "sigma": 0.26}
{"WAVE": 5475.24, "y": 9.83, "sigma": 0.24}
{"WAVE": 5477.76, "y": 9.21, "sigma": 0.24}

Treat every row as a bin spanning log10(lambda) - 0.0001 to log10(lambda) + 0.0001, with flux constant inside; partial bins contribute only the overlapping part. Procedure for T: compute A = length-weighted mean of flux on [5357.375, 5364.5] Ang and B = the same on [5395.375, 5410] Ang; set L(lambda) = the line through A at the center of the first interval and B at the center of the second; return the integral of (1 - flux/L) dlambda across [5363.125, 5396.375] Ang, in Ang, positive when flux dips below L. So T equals 1.4 Ang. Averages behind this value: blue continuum 11.6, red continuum 9.3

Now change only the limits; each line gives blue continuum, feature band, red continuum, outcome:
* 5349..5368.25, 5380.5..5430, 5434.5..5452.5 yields 2.8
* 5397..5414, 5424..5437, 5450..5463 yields 0.2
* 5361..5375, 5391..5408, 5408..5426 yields 1.0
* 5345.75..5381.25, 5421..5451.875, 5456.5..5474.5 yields 1.6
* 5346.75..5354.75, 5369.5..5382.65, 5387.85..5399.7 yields 0.3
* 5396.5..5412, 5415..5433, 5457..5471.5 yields -1.0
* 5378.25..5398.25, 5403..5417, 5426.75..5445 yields 1.1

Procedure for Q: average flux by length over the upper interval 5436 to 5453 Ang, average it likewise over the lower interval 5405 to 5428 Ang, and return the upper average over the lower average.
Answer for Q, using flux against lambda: 1.04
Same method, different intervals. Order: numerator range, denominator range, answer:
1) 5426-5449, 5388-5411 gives 1.06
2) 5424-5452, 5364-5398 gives 1.03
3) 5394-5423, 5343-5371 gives 0.95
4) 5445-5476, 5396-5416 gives 1.10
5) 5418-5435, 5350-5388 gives 0.97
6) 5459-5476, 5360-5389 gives 1.07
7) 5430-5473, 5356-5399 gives 1.02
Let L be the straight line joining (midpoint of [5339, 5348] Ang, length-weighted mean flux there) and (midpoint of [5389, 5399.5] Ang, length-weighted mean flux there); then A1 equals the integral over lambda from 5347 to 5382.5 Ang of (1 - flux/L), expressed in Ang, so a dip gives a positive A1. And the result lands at -2.08 Ang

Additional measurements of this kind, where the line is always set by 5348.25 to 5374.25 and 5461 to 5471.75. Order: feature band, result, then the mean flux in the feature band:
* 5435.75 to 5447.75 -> 0.3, 10.6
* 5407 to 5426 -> 0.7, 10.2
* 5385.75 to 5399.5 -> 0.5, 10.1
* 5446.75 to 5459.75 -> 0.9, 10.1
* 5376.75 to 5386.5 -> -0.1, 10.5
